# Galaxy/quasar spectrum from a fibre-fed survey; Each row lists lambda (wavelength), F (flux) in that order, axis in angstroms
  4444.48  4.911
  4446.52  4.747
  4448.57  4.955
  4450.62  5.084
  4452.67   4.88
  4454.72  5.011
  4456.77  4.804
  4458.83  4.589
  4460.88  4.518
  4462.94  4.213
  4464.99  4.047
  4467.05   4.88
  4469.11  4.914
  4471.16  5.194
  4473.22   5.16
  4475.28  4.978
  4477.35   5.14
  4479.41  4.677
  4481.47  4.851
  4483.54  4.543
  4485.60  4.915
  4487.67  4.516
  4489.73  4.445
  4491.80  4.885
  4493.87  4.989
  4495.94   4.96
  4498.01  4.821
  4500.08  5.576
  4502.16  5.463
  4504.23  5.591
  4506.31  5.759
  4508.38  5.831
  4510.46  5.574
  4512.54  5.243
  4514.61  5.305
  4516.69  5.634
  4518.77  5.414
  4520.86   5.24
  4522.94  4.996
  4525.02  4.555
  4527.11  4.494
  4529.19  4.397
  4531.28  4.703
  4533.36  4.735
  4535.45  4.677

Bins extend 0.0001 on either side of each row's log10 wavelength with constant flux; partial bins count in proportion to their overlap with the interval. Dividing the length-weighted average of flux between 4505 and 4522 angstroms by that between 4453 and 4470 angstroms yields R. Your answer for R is 1.19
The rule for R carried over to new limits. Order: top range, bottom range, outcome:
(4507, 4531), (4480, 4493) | 1.10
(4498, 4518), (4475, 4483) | 1.13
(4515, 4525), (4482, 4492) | 1.13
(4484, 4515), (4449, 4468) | 1.11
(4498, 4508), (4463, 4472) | 1.18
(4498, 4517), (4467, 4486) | 1.12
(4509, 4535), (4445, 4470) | 1.06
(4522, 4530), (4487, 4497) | 0.97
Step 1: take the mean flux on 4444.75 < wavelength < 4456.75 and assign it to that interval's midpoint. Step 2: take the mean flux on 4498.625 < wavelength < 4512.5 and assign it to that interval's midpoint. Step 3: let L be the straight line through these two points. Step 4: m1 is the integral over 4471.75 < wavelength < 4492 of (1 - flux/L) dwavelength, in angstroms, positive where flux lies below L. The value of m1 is 1.8 angstroms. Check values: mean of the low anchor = 4.93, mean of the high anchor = 5.58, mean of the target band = 4.82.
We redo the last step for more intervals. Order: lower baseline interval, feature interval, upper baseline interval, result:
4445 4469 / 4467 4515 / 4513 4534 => -2.5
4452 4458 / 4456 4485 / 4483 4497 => 0.5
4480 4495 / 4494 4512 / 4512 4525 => -1.5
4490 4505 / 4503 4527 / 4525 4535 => -2.5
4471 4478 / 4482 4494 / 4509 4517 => 1.2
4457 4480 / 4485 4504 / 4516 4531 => -0.6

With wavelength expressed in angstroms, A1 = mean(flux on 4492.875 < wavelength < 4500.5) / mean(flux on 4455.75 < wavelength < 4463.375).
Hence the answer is 1.11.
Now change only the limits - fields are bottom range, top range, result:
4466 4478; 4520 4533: 0.94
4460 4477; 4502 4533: 1.09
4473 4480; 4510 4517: 1.09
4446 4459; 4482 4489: 0.95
